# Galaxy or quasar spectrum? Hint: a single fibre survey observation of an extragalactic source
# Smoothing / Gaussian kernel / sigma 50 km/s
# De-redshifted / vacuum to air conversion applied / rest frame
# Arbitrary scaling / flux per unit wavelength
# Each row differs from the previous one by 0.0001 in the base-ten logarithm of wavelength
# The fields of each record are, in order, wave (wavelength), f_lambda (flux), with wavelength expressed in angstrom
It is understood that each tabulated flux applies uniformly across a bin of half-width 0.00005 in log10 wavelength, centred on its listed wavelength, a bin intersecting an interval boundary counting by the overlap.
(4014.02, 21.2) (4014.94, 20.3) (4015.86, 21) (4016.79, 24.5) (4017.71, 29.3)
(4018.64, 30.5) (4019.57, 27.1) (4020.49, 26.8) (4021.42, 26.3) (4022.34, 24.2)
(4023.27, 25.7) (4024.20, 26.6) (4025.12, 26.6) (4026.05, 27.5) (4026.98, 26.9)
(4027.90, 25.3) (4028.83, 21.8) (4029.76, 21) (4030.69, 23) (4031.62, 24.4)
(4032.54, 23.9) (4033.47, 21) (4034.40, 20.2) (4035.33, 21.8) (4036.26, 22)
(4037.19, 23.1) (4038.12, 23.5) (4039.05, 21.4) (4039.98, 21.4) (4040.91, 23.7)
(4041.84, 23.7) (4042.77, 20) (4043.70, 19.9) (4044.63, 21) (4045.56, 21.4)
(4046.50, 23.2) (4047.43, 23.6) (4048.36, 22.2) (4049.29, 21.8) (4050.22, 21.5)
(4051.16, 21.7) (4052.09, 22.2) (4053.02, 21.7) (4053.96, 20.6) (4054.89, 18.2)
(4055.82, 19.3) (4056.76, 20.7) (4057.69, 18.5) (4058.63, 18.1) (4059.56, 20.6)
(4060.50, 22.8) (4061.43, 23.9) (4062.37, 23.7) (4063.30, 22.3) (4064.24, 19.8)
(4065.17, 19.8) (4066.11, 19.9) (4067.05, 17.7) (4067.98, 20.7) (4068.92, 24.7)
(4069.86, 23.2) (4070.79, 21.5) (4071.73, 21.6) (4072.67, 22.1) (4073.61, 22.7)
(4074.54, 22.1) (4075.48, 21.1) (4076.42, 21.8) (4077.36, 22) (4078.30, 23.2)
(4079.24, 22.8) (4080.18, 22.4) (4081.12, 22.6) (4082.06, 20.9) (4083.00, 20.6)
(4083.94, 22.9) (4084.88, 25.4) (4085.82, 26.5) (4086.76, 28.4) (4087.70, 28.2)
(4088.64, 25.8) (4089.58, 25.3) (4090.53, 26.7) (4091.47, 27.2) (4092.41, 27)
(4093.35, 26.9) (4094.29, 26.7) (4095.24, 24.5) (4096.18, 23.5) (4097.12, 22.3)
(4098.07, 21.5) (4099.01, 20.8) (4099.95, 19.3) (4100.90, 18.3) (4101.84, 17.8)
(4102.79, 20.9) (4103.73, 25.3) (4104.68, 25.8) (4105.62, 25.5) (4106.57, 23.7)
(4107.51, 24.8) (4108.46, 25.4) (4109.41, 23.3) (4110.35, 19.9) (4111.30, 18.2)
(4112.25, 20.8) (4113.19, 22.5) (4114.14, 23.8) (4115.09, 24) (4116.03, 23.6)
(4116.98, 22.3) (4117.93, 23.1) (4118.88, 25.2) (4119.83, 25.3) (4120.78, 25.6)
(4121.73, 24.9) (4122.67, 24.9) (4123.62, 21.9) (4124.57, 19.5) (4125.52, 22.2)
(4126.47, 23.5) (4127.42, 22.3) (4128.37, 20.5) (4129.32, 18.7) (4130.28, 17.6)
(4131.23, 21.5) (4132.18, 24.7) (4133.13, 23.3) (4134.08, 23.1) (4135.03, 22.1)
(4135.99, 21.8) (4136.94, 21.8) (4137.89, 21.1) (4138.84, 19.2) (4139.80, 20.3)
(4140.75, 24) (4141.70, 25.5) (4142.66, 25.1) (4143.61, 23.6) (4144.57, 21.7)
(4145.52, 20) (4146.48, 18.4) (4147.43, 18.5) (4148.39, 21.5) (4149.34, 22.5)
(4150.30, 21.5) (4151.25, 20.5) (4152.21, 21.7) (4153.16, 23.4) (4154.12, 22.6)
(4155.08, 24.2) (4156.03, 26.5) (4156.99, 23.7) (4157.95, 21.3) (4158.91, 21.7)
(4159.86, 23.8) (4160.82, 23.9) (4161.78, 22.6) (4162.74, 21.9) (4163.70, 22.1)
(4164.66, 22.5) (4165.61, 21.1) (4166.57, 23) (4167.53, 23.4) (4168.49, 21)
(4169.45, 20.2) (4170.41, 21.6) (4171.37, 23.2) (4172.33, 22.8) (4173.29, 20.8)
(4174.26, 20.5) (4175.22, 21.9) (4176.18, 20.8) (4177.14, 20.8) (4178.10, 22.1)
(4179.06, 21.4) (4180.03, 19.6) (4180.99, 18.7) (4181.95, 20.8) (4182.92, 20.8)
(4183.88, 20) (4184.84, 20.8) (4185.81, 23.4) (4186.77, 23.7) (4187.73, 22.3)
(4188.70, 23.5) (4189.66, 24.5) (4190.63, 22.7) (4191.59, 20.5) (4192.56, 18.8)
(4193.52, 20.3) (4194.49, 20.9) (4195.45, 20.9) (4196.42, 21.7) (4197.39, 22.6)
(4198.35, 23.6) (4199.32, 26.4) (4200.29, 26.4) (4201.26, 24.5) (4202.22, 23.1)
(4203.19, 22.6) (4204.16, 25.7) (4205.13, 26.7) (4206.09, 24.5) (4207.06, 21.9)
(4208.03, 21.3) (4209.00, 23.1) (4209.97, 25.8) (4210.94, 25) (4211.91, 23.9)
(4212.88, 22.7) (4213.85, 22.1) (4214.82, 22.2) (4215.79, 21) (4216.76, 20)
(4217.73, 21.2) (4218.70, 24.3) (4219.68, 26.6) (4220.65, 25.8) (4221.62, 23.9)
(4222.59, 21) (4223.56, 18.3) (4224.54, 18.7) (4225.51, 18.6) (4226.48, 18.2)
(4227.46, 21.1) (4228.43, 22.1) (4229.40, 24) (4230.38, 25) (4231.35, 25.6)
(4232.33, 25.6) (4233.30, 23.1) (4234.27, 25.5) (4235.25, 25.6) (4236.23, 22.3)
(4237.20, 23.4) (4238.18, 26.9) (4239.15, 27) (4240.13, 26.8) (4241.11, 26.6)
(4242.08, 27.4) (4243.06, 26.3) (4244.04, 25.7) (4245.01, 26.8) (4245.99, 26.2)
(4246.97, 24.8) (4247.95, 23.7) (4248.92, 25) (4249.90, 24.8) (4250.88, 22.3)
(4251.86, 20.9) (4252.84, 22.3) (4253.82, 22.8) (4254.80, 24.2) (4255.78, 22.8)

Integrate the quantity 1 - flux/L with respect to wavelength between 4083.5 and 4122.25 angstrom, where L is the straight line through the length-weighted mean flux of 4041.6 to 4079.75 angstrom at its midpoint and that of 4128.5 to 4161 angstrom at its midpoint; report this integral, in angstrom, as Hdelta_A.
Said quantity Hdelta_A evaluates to -3.8 angstrom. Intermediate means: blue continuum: 21.4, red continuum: 22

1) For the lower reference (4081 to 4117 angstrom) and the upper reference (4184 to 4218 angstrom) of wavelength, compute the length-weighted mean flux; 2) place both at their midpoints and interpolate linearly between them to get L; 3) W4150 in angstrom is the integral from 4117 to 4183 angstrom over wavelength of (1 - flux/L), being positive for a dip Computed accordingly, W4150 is 3.2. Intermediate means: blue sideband 23.6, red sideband 22.8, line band 22.1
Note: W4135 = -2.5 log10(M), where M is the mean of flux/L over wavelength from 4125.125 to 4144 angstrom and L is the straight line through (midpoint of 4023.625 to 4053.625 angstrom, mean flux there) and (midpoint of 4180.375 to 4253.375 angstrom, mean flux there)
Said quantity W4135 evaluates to 0.045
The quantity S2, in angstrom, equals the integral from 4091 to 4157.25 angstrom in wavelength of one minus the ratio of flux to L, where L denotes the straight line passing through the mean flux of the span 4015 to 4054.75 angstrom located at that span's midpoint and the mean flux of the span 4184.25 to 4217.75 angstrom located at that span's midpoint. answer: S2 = 1.4 angstrom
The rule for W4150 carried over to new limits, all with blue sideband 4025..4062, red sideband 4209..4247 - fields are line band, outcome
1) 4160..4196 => 2.6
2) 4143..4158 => 0.7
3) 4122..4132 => 0.6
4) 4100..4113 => 0.3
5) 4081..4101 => -1.6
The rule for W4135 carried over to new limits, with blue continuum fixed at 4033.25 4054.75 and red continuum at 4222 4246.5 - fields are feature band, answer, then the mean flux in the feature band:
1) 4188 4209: 0.02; 23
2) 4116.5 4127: -0.04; 23.5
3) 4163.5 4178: 0.07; 21.7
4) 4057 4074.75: 0.04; 21.3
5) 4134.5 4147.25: 0.05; 21.8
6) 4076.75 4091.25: -0.09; 24.3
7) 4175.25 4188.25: 0.10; 21.2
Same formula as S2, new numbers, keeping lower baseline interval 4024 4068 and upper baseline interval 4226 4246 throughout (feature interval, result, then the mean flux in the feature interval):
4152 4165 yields 0.3 angstrom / 23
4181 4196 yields 1.6 angstrom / 21.5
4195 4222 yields 0.9 angstrom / 23.6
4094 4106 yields 0.2 angstrom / 22.4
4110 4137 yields 0.9 angstrom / 22.4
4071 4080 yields 0.1 angstrom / 22.1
